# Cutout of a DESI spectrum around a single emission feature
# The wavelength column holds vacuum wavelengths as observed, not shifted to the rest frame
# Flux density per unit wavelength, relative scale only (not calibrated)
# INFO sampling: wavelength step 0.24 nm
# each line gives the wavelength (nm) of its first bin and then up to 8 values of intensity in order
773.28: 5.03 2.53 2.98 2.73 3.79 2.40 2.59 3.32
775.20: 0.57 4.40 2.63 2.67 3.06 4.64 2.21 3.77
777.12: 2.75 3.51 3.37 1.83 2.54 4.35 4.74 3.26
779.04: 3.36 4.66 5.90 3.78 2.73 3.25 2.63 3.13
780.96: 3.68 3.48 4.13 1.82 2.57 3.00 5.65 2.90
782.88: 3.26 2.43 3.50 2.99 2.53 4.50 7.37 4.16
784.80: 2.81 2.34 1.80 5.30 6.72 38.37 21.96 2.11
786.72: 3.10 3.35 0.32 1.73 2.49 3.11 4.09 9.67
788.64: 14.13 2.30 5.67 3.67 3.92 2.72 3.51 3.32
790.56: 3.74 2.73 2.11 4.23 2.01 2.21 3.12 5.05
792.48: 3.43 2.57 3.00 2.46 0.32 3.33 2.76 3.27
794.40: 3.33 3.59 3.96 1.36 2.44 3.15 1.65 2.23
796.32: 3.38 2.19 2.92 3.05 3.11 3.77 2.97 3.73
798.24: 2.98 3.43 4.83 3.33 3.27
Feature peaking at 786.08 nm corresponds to Halpha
